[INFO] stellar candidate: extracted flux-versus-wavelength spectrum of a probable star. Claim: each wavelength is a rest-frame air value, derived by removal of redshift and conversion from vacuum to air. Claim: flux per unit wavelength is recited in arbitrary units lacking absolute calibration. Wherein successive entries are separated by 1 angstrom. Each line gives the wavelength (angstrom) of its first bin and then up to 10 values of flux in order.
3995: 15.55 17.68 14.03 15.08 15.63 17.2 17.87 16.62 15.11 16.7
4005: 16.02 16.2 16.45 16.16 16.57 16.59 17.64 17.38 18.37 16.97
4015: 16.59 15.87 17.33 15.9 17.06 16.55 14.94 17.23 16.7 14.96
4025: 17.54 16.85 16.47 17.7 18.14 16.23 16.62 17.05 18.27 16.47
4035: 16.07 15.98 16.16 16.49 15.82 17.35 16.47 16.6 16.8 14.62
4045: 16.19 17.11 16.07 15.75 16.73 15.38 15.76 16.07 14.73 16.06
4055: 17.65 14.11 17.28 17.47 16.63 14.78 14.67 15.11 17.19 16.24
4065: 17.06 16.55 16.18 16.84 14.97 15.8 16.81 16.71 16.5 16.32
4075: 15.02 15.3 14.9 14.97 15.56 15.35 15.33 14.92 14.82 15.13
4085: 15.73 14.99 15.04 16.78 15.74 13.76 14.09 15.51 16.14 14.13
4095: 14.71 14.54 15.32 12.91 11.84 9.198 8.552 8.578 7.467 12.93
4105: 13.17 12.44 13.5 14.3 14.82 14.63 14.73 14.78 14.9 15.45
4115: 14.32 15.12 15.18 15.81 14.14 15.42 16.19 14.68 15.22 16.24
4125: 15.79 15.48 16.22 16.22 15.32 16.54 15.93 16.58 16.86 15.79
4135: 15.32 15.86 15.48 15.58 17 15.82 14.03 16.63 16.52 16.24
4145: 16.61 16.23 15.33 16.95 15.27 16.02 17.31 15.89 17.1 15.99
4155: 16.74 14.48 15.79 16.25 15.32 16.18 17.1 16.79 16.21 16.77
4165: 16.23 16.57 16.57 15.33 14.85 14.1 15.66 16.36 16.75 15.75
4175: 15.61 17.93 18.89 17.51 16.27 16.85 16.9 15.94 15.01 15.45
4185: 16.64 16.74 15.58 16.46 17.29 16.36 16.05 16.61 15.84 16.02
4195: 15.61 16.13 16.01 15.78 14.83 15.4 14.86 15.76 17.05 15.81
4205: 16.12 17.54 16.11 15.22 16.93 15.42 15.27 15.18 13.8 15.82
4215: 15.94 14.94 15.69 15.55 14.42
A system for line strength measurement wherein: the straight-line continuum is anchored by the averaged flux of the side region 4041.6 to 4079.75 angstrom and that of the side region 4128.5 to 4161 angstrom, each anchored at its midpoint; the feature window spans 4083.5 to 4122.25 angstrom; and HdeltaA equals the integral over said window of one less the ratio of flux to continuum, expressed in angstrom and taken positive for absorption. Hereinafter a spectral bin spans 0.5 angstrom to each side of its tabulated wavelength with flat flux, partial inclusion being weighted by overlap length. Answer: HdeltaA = 4.9 angstrom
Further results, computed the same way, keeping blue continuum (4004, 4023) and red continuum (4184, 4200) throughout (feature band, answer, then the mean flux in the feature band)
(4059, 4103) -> 4.3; 14.8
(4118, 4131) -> 0.5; 15.6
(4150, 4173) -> 0.1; 16.1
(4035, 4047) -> 0.2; 16.3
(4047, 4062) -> 0.6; 15.9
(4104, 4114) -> 1.3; 14.1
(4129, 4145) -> 0.2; 16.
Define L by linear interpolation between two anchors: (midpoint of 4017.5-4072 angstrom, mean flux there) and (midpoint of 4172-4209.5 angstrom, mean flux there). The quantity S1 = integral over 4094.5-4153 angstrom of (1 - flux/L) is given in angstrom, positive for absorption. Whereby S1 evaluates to 5.2 angstrom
